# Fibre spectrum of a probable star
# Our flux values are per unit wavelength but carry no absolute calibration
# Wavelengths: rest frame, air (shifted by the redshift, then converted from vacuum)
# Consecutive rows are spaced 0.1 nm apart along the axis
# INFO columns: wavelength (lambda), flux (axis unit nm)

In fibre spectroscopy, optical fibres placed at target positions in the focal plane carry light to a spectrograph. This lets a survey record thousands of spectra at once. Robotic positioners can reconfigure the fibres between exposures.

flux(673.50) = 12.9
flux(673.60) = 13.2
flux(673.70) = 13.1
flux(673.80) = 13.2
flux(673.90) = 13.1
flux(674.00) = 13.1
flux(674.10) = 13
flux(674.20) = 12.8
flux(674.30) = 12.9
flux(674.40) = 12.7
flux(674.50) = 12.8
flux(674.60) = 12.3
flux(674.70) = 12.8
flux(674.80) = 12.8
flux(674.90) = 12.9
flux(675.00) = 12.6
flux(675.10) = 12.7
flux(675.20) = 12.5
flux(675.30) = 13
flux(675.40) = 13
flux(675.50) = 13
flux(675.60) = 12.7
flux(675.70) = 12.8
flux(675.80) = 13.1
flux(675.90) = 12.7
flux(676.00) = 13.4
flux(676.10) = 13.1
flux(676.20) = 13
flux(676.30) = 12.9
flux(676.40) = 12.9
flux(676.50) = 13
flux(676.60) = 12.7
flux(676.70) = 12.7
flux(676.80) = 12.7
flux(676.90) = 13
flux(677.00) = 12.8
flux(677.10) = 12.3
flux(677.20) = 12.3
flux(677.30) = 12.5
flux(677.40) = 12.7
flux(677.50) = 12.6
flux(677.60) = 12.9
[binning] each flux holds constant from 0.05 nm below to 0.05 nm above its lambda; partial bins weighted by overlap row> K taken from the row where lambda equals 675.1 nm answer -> 12.7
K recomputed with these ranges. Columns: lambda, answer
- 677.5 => 12.6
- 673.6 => 13.2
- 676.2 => 13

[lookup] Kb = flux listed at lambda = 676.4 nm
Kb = 12.9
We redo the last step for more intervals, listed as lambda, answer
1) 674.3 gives 12.9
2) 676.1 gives 13.1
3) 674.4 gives 12.7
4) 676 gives 13.4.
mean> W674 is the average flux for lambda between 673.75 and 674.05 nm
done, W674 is 13.1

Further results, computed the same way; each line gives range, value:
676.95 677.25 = 12.5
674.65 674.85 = 12.8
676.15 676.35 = 13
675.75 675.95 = 12.9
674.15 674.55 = 12.8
